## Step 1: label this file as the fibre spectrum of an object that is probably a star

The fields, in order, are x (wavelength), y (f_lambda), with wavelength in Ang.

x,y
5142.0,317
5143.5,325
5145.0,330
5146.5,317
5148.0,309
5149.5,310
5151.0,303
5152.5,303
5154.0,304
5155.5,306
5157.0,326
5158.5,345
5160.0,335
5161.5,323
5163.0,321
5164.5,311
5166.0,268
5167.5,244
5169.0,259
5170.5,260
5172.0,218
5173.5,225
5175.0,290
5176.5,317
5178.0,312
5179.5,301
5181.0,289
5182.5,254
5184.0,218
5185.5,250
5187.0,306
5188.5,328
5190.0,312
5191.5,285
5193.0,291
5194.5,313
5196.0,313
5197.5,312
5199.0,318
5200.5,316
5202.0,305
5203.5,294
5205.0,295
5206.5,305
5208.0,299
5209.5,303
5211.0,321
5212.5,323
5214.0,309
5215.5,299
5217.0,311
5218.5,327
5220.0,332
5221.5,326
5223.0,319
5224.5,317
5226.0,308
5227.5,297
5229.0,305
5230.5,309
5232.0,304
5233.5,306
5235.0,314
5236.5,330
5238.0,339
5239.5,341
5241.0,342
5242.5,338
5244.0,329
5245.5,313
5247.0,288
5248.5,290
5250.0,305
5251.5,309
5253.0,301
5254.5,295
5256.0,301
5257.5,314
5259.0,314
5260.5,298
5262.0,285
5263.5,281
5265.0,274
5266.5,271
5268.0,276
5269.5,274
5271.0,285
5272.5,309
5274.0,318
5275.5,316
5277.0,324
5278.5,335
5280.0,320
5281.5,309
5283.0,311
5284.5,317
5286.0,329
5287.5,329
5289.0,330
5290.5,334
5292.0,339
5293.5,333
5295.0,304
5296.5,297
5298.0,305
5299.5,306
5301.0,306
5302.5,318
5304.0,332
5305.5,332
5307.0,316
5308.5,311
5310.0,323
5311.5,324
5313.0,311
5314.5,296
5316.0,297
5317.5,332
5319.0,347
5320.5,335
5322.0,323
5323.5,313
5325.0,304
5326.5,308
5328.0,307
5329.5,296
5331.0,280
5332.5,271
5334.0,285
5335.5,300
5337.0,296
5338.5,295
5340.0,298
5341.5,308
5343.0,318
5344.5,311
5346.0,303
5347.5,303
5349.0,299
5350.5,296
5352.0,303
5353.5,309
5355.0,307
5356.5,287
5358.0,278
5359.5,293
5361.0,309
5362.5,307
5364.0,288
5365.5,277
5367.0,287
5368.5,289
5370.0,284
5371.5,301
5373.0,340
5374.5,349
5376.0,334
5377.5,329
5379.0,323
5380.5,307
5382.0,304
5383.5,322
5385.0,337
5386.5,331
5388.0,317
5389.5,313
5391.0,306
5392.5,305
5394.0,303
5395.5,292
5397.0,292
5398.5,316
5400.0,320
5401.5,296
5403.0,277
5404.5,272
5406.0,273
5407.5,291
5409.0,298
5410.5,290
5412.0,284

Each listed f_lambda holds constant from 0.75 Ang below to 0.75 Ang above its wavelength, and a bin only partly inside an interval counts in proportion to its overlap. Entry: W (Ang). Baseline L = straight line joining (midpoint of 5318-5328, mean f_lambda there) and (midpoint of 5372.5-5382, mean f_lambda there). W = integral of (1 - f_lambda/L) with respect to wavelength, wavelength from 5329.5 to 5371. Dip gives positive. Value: 3.7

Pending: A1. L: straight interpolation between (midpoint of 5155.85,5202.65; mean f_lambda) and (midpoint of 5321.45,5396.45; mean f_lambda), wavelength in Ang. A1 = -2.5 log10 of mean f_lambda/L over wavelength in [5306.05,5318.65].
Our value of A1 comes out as -0.05 mag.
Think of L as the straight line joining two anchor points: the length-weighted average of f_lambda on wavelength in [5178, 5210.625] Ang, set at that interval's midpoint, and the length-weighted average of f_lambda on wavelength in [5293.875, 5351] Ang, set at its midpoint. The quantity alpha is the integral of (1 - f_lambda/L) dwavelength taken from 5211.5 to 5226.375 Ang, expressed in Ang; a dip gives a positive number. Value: -0.9 Ang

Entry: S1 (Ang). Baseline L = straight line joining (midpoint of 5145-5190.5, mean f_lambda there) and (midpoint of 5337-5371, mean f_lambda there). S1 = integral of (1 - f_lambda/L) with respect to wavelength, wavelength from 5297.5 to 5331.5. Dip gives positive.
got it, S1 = -2.0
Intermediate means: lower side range 293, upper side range 298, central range 314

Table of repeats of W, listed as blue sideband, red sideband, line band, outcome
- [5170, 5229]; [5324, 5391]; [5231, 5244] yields -1.2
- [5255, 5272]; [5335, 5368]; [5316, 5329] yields -1.0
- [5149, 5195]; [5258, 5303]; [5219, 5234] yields -0.7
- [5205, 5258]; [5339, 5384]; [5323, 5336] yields 0.5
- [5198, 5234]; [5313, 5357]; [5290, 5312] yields -0.9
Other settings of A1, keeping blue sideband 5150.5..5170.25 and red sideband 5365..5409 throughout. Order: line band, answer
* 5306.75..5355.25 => 0.00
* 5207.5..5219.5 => -0.03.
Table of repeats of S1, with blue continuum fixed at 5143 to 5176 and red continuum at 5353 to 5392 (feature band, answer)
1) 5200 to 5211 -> -0.1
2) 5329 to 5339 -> 0.6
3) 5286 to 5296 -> -0.8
